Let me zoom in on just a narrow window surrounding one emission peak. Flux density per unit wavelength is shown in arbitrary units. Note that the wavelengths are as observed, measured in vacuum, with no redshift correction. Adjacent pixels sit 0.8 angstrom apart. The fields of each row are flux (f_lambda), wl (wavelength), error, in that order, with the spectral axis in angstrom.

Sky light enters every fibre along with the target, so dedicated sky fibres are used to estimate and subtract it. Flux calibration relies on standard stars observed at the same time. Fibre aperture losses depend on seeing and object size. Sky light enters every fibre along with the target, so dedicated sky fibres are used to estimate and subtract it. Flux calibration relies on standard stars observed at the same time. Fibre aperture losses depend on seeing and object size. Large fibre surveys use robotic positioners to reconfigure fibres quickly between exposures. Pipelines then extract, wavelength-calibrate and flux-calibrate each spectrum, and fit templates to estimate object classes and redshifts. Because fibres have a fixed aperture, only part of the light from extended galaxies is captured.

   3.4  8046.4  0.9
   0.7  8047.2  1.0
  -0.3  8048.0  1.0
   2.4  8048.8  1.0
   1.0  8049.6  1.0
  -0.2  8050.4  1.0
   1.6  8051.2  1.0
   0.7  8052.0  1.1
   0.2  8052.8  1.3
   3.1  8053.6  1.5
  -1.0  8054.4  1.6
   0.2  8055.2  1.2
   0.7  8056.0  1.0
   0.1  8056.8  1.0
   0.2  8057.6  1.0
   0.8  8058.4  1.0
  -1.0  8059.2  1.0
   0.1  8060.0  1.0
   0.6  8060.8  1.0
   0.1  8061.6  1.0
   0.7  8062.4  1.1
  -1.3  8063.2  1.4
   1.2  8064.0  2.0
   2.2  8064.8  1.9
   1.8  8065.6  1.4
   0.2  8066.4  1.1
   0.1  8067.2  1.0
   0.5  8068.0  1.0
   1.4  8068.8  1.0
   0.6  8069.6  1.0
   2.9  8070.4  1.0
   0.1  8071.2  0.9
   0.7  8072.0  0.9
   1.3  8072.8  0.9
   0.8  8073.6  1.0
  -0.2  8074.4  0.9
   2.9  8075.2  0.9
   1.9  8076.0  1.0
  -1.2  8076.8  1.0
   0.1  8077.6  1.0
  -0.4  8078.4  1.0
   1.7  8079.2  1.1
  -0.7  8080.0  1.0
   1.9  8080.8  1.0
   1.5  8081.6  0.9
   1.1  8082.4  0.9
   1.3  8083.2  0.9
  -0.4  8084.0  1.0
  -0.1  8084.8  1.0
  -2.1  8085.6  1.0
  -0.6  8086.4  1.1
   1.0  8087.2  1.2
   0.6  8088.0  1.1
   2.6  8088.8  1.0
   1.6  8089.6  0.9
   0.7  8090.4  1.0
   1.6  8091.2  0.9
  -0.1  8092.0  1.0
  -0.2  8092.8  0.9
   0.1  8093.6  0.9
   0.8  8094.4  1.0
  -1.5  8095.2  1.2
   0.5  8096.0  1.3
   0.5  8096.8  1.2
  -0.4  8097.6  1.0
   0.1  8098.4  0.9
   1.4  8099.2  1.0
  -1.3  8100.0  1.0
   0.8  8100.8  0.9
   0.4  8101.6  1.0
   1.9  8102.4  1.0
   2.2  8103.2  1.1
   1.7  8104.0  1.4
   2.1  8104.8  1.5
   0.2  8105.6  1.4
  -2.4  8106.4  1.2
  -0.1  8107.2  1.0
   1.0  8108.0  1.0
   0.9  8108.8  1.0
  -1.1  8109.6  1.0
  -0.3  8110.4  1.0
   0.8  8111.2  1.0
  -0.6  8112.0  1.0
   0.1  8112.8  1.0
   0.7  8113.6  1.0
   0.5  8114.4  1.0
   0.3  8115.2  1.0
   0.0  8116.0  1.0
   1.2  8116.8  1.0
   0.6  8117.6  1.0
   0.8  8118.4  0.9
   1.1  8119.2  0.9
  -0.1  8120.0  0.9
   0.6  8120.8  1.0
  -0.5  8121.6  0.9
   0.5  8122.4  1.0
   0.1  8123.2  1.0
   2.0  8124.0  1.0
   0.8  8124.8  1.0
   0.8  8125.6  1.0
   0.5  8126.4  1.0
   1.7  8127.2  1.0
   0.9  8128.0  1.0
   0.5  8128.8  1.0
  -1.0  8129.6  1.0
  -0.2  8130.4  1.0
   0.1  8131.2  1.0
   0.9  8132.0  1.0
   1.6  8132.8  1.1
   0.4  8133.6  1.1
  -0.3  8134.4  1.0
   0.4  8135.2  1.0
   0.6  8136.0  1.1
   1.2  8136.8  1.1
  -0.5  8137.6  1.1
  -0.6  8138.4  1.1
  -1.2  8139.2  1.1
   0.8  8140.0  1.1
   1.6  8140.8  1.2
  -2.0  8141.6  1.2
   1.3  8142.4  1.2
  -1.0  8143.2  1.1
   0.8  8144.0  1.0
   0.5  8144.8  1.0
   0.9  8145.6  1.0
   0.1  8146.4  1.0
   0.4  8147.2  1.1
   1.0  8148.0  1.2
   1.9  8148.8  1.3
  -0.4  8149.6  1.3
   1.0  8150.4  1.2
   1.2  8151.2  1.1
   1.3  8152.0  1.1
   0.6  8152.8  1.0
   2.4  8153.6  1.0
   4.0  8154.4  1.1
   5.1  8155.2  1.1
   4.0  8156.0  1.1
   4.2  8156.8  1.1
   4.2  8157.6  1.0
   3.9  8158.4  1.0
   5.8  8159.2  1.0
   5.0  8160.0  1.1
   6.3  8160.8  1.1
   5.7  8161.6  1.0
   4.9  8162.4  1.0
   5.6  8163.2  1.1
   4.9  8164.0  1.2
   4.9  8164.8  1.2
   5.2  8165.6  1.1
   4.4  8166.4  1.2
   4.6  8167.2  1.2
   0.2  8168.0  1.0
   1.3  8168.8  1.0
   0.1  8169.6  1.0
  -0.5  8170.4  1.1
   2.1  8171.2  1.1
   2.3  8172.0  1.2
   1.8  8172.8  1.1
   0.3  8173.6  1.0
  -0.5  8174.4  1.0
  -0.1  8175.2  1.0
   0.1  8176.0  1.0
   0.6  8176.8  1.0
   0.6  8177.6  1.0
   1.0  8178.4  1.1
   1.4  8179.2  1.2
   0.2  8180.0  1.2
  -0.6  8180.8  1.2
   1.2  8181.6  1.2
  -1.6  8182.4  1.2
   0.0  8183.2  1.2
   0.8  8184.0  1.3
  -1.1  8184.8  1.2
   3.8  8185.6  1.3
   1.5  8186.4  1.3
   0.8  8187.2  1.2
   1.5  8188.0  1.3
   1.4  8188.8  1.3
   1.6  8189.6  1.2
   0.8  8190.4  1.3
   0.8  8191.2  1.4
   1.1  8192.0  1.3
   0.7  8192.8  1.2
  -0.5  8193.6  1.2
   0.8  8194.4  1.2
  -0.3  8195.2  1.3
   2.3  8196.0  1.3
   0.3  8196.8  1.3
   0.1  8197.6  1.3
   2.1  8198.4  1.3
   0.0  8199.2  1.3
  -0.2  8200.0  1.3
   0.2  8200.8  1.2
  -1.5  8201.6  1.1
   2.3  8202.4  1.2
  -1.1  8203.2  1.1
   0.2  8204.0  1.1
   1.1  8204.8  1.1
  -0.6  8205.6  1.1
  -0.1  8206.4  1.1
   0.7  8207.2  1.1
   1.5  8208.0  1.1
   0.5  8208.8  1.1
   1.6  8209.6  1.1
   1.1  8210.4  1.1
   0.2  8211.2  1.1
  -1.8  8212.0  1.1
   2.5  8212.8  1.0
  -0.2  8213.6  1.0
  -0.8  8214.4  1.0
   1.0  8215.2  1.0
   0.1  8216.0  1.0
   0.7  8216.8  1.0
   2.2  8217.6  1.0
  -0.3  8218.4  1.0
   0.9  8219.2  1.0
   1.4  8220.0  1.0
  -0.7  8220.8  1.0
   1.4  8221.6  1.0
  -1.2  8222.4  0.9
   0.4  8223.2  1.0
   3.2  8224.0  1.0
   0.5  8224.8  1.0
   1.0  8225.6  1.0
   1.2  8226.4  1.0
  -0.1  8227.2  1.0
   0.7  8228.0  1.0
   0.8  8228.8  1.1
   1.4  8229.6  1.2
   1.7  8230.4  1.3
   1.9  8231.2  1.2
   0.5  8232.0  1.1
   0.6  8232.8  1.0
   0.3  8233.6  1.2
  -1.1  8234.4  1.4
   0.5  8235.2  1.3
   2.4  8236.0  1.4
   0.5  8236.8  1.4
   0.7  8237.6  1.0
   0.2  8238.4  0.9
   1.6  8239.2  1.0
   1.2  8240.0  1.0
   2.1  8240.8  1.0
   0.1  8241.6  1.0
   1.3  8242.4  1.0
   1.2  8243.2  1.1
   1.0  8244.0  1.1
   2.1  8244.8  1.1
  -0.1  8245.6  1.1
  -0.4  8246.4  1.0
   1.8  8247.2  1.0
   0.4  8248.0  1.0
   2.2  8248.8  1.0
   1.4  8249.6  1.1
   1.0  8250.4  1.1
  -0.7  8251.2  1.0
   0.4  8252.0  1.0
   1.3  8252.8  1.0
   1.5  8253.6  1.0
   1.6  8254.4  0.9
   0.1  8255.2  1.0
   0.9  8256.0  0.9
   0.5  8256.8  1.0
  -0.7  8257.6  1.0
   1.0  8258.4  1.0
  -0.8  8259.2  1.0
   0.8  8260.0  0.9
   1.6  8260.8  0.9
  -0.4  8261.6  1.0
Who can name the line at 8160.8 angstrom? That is [O II]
